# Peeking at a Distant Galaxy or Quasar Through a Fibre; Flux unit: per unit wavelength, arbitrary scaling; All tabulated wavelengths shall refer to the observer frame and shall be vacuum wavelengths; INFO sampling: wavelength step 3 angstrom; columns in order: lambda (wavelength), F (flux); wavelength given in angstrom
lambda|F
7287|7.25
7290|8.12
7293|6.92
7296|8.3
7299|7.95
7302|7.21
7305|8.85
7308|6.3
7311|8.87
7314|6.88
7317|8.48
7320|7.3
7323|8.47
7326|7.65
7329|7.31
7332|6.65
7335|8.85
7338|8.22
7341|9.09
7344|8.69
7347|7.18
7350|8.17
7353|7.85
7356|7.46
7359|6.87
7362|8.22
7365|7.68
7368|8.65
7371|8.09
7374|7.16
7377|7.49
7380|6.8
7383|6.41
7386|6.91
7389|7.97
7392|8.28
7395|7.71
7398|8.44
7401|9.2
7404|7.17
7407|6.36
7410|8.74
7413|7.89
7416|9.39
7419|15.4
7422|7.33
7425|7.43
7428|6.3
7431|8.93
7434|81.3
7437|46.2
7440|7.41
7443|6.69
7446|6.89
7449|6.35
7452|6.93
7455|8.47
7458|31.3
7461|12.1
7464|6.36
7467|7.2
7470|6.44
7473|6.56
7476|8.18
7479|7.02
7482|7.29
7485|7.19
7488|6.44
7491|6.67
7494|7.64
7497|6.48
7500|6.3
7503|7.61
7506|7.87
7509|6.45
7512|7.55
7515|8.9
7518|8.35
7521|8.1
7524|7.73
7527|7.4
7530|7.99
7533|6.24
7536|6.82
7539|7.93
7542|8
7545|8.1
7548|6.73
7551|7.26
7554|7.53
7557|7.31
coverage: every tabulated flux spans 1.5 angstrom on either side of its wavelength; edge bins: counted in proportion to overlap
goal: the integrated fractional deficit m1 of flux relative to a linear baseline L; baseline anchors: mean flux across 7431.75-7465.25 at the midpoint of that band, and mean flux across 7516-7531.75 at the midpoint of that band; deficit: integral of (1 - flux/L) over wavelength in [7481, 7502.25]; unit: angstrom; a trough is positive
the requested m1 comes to 10.0 angstrom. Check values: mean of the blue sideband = 19.9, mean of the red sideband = 7.92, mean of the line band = 6.87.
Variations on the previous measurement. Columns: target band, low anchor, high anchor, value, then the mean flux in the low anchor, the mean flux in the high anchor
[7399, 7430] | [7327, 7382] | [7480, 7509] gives -4.4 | 7.79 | 7.02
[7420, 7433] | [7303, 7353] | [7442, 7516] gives -3.9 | 7.93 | 8.28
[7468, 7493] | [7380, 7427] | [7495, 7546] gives 2.5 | 8.24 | 7.51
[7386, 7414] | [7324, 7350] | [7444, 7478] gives 2.8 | 7.98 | 9.62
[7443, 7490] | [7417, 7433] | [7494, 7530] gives 3.4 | 11.3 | 7.55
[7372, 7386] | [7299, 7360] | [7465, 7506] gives 1.1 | 7.83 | 7.03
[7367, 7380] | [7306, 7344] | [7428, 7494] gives 2.9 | 7.89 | 13.6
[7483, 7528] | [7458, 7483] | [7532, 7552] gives 4.4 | 9.07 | 7.32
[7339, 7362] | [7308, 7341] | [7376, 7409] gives -0.6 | 7.85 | 7.54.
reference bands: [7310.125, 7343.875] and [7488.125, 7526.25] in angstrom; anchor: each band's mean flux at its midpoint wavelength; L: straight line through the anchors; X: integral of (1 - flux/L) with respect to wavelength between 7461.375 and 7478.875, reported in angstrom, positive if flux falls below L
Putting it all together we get 0.6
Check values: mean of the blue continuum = 7.99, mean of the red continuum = 7.43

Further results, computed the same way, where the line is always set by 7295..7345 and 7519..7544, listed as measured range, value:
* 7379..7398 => 0.9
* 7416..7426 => -3.0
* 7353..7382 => 0.9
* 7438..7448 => -1.6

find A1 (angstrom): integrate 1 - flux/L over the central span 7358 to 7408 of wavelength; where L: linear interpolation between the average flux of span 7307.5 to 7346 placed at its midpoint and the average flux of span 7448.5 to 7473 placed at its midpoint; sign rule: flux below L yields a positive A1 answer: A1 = 7.8 angstrom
